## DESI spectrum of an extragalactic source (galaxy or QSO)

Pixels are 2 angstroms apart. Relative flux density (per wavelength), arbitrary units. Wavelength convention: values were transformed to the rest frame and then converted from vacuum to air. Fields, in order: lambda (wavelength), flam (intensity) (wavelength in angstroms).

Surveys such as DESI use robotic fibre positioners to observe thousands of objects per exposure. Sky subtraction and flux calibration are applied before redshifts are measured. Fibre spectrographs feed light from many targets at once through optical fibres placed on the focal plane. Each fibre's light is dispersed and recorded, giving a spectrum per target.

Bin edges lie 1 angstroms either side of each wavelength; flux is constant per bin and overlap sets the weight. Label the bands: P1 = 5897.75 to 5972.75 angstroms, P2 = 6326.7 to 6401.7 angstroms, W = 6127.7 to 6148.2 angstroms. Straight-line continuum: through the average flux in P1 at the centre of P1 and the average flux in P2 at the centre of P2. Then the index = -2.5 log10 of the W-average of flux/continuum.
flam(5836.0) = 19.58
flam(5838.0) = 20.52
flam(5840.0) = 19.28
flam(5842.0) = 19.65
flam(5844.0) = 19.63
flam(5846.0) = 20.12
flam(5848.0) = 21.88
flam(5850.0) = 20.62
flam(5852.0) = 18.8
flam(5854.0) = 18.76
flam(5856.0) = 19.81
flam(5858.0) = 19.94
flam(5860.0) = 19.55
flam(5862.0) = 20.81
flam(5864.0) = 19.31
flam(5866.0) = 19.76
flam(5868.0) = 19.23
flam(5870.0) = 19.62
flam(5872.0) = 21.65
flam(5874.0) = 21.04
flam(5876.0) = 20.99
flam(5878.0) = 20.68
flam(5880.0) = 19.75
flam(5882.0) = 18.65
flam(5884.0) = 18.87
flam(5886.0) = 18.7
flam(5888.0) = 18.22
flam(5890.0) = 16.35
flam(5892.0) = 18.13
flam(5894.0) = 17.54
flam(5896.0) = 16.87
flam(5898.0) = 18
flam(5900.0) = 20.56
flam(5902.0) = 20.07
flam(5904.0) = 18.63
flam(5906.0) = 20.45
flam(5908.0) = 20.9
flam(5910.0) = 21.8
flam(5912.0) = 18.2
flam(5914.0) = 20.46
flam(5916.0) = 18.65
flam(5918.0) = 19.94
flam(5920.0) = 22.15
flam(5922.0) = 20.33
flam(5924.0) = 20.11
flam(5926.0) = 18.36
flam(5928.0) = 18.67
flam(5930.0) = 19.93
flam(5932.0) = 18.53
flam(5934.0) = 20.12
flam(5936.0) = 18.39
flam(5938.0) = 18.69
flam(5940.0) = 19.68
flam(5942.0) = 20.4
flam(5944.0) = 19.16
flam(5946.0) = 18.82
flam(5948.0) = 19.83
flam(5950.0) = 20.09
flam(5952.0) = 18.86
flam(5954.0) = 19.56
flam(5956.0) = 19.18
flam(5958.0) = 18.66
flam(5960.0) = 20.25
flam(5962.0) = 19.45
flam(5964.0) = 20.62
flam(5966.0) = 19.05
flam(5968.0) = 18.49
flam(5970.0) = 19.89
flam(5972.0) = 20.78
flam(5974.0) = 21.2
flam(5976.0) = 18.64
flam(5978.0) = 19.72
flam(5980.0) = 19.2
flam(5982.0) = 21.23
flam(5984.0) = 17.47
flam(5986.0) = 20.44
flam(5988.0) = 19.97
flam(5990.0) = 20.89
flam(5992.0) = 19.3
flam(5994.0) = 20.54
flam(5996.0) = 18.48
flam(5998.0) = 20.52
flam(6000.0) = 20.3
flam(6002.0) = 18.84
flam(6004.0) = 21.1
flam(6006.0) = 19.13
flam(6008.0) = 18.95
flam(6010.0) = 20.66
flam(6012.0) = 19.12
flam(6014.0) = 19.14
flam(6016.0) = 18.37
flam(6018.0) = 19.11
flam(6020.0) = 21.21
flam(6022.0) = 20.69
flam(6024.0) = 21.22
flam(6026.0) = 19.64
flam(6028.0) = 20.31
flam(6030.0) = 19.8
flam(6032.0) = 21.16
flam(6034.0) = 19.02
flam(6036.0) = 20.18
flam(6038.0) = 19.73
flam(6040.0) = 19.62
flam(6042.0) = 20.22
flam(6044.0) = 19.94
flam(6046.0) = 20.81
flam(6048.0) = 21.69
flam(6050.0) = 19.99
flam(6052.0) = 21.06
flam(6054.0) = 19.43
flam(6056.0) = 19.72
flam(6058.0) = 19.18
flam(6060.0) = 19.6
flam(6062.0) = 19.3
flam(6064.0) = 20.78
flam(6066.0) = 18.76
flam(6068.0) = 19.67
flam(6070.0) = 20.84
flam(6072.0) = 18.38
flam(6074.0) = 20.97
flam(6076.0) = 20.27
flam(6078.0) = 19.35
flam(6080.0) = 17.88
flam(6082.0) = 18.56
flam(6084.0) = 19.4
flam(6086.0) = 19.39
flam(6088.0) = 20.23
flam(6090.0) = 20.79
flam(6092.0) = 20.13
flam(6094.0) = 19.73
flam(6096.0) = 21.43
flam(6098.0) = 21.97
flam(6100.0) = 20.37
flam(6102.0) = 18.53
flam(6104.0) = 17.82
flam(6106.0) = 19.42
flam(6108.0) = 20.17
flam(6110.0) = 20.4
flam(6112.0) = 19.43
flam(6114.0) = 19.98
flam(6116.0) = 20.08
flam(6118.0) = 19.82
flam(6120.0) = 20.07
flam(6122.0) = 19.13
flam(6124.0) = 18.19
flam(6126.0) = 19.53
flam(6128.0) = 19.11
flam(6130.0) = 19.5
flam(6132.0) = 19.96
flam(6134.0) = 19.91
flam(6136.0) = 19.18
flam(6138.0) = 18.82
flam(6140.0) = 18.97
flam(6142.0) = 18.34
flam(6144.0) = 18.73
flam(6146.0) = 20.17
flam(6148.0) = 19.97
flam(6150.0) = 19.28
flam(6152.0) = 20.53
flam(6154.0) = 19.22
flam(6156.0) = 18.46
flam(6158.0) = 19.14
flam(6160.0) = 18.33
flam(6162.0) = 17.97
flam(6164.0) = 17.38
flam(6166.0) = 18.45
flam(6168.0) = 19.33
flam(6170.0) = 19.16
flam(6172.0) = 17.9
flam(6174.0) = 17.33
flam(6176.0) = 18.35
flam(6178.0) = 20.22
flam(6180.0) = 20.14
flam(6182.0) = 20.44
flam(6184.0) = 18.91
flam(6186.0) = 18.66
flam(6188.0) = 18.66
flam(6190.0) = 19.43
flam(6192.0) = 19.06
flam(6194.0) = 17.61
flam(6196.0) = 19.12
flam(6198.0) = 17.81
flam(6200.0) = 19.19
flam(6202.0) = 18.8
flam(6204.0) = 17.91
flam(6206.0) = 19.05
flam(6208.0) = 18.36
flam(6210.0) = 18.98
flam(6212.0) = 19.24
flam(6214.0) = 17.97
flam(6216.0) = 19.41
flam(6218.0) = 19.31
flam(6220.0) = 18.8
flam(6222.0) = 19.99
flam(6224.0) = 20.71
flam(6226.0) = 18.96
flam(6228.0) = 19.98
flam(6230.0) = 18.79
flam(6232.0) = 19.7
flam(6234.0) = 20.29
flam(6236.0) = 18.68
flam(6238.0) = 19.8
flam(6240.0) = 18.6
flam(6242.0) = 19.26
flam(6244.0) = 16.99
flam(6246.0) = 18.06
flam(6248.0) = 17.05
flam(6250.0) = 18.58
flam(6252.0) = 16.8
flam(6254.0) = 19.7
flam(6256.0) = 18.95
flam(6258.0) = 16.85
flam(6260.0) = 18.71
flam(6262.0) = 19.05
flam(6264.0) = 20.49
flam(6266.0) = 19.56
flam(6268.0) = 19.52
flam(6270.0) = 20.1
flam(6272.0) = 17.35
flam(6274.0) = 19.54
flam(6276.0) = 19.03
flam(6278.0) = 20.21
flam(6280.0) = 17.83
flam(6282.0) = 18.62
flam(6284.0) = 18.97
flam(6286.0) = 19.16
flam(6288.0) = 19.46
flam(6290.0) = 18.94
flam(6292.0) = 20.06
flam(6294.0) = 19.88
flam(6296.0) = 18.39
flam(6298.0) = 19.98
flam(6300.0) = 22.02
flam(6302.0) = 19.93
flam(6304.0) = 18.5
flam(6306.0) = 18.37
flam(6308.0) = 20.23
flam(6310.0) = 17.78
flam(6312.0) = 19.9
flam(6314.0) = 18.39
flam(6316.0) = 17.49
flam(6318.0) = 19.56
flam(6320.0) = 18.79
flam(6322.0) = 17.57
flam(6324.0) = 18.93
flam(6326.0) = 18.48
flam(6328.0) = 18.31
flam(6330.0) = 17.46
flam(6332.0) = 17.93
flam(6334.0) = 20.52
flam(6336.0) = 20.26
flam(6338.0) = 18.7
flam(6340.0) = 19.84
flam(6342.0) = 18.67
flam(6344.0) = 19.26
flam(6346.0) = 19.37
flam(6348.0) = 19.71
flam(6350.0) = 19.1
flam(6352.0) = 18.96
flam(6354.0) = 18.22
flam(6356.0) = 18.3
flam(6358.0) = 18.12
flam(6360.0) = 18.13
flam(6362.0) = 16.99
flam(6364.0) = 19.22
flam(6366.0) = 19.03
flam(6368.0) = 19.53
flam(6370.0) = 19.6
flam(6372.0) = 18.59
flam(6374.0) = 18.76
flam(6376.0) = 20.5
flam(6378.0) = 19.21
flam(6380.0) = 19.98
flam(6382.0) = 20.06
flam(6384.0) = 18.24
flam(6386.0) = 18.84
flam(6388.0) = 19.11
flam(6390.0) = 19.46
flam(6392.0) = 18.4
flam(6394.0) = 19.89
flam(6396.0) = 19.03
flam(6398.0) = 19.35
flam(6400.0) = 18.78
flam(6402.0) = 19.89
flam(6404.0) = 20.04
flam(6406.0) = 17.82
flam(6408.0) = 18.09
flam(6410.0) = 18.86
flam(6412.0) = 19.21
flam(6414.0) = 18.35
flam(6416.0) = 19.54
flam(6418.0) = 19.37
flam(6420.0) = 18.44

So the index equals 0.00 mag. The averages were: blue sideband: 19.6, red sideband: 19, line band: 19.3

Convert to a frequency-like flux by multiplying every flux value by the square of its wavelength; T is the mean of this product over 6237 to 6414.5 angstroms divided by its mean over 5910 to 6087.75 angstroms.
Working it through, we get 1.07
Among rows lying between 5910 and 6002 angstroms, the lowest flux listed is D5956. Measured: 17.47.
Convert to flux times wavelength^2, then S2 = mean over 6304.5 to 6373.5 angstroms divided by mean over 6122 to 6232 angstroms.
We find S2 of 1.0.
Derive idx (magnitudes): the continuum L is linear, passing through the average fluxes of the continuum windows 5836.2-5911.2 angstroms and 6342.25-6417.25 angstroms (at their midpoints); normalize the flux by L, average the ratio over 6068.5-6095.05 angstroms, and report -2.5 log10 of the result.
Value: -0.02 mag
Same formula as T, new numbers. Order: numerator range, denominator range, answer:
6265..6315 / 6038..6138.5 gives 1.04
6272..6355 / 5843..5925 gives 1.12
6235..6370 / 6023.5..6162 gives 1.03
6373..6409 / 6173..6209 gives 1.09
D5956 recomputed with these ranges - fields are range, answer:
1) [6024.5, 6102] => 17.88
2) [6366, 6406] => 17.82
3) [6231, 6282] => 16.8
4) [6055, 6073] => 18.38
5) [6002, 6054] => 18.37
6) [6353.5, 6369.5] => 16.99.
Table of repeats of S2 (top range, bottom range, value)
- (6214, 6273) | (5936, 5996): 1.06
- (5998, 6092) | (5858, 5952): 1.07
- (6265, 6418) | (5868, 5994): 1.11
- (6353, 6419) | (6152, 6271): 1.06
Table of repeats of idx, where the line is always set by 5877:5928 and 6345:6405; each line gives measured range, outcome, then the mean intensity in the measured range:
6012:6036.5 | -0.04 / 19.9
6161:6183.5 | 0.02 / 18.8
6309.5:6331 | 0.04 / 18.4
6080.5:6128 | -0.03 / 19.7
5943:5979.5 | -0.02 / 19.6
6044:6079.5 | -0.04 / 20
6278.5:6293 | 0.00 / 19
